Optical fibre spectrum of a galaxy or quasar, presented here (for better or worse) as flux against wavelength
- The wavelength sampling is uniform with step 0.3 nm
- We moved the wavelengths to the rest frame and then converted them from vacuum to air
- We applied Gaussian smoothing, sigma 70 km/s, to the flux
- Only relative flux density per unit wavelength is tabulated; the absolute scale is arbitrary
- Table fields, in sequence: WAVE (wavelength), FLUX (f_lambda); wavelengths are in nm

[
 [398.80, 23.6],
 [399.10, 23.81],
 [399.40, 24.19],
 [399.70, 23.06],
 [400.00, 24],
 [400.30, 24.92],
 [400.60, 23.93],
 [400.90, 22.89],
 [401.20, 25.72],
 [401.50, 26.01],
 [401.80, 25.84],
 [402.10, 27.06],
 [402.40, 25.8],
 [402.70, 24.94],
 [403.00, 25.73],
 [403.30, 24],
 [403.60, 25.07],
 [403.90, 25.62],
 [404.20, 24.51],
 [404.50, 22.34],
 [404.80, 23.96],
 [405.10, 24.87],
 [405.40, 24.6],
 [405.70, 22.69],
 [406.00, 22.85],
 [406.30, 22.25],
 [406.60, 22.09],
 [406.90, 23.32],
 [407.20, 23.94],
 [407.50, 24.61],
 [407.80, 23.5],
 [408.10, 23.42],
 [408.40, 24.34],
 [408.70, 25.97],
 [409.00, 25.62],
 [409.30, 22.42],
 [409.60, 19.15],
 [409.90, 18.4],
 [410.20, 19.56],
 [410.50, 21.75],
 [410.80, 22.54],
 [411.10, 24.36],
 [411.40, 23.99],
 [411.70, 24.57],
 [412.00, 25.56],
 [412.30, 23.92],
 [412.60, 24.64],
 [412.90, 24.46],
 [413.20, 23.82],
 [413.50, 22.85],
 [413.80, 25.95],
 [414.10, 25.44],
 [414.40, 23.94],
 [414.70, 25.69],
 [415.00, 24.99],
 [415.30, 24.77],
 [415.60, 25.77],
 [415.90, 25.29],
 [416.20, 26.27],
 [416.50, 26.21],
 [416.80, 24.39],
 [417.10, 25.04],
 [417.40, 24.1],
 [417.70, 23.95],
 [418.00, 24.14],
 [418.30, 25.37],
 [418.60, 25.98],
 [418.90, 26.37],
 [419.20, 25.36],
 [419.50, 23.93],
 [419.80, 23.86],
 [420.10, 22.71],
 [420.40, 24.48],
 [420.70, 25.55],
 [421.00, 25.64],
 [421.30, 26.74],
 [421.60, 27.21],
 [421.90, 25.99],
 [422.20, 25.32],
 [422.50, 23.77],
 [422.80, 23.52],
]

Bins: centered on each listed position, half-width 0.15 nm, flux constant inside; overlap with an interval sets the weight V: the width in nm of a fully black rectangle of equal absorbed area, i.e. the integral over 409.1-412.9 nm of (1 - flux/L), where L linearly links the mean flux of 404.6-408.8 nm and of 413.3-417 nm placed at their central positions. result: 0.27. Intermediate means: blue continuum 23.7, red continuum 25.1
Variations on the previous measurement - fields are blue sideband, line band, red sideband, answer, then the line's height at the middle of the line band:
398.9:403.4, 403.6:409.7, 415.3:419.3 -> 0.309 nm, 24.9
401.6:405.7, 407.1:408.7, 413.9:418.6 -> 0.051 nm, 24.9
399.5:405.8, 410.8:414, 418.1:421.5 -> 0.074 nm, 24.9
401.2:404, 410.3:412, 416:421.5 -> 0.119 nm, 25.3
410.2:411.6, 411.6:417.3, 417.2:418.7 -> -0.280 nm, 23.8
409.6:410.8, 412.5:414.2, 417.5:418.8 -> -0.191 nm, 22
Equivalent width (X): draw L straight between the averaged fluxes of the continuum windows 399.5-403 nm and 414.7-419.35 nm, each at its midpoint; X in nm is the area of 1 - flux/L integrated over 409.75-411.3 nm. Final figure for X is 0.23 nm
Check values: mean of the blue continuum 24.9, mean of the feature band 21.4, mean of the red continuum 25.2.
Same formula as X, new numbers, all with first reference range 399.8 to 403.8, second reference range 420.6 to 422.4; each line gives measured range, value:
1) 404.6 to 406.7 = 0.16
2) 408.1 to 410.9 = 0.35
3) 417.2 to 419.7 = 0.10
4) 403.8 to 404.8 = 0.04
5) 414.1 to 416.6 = 0.04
